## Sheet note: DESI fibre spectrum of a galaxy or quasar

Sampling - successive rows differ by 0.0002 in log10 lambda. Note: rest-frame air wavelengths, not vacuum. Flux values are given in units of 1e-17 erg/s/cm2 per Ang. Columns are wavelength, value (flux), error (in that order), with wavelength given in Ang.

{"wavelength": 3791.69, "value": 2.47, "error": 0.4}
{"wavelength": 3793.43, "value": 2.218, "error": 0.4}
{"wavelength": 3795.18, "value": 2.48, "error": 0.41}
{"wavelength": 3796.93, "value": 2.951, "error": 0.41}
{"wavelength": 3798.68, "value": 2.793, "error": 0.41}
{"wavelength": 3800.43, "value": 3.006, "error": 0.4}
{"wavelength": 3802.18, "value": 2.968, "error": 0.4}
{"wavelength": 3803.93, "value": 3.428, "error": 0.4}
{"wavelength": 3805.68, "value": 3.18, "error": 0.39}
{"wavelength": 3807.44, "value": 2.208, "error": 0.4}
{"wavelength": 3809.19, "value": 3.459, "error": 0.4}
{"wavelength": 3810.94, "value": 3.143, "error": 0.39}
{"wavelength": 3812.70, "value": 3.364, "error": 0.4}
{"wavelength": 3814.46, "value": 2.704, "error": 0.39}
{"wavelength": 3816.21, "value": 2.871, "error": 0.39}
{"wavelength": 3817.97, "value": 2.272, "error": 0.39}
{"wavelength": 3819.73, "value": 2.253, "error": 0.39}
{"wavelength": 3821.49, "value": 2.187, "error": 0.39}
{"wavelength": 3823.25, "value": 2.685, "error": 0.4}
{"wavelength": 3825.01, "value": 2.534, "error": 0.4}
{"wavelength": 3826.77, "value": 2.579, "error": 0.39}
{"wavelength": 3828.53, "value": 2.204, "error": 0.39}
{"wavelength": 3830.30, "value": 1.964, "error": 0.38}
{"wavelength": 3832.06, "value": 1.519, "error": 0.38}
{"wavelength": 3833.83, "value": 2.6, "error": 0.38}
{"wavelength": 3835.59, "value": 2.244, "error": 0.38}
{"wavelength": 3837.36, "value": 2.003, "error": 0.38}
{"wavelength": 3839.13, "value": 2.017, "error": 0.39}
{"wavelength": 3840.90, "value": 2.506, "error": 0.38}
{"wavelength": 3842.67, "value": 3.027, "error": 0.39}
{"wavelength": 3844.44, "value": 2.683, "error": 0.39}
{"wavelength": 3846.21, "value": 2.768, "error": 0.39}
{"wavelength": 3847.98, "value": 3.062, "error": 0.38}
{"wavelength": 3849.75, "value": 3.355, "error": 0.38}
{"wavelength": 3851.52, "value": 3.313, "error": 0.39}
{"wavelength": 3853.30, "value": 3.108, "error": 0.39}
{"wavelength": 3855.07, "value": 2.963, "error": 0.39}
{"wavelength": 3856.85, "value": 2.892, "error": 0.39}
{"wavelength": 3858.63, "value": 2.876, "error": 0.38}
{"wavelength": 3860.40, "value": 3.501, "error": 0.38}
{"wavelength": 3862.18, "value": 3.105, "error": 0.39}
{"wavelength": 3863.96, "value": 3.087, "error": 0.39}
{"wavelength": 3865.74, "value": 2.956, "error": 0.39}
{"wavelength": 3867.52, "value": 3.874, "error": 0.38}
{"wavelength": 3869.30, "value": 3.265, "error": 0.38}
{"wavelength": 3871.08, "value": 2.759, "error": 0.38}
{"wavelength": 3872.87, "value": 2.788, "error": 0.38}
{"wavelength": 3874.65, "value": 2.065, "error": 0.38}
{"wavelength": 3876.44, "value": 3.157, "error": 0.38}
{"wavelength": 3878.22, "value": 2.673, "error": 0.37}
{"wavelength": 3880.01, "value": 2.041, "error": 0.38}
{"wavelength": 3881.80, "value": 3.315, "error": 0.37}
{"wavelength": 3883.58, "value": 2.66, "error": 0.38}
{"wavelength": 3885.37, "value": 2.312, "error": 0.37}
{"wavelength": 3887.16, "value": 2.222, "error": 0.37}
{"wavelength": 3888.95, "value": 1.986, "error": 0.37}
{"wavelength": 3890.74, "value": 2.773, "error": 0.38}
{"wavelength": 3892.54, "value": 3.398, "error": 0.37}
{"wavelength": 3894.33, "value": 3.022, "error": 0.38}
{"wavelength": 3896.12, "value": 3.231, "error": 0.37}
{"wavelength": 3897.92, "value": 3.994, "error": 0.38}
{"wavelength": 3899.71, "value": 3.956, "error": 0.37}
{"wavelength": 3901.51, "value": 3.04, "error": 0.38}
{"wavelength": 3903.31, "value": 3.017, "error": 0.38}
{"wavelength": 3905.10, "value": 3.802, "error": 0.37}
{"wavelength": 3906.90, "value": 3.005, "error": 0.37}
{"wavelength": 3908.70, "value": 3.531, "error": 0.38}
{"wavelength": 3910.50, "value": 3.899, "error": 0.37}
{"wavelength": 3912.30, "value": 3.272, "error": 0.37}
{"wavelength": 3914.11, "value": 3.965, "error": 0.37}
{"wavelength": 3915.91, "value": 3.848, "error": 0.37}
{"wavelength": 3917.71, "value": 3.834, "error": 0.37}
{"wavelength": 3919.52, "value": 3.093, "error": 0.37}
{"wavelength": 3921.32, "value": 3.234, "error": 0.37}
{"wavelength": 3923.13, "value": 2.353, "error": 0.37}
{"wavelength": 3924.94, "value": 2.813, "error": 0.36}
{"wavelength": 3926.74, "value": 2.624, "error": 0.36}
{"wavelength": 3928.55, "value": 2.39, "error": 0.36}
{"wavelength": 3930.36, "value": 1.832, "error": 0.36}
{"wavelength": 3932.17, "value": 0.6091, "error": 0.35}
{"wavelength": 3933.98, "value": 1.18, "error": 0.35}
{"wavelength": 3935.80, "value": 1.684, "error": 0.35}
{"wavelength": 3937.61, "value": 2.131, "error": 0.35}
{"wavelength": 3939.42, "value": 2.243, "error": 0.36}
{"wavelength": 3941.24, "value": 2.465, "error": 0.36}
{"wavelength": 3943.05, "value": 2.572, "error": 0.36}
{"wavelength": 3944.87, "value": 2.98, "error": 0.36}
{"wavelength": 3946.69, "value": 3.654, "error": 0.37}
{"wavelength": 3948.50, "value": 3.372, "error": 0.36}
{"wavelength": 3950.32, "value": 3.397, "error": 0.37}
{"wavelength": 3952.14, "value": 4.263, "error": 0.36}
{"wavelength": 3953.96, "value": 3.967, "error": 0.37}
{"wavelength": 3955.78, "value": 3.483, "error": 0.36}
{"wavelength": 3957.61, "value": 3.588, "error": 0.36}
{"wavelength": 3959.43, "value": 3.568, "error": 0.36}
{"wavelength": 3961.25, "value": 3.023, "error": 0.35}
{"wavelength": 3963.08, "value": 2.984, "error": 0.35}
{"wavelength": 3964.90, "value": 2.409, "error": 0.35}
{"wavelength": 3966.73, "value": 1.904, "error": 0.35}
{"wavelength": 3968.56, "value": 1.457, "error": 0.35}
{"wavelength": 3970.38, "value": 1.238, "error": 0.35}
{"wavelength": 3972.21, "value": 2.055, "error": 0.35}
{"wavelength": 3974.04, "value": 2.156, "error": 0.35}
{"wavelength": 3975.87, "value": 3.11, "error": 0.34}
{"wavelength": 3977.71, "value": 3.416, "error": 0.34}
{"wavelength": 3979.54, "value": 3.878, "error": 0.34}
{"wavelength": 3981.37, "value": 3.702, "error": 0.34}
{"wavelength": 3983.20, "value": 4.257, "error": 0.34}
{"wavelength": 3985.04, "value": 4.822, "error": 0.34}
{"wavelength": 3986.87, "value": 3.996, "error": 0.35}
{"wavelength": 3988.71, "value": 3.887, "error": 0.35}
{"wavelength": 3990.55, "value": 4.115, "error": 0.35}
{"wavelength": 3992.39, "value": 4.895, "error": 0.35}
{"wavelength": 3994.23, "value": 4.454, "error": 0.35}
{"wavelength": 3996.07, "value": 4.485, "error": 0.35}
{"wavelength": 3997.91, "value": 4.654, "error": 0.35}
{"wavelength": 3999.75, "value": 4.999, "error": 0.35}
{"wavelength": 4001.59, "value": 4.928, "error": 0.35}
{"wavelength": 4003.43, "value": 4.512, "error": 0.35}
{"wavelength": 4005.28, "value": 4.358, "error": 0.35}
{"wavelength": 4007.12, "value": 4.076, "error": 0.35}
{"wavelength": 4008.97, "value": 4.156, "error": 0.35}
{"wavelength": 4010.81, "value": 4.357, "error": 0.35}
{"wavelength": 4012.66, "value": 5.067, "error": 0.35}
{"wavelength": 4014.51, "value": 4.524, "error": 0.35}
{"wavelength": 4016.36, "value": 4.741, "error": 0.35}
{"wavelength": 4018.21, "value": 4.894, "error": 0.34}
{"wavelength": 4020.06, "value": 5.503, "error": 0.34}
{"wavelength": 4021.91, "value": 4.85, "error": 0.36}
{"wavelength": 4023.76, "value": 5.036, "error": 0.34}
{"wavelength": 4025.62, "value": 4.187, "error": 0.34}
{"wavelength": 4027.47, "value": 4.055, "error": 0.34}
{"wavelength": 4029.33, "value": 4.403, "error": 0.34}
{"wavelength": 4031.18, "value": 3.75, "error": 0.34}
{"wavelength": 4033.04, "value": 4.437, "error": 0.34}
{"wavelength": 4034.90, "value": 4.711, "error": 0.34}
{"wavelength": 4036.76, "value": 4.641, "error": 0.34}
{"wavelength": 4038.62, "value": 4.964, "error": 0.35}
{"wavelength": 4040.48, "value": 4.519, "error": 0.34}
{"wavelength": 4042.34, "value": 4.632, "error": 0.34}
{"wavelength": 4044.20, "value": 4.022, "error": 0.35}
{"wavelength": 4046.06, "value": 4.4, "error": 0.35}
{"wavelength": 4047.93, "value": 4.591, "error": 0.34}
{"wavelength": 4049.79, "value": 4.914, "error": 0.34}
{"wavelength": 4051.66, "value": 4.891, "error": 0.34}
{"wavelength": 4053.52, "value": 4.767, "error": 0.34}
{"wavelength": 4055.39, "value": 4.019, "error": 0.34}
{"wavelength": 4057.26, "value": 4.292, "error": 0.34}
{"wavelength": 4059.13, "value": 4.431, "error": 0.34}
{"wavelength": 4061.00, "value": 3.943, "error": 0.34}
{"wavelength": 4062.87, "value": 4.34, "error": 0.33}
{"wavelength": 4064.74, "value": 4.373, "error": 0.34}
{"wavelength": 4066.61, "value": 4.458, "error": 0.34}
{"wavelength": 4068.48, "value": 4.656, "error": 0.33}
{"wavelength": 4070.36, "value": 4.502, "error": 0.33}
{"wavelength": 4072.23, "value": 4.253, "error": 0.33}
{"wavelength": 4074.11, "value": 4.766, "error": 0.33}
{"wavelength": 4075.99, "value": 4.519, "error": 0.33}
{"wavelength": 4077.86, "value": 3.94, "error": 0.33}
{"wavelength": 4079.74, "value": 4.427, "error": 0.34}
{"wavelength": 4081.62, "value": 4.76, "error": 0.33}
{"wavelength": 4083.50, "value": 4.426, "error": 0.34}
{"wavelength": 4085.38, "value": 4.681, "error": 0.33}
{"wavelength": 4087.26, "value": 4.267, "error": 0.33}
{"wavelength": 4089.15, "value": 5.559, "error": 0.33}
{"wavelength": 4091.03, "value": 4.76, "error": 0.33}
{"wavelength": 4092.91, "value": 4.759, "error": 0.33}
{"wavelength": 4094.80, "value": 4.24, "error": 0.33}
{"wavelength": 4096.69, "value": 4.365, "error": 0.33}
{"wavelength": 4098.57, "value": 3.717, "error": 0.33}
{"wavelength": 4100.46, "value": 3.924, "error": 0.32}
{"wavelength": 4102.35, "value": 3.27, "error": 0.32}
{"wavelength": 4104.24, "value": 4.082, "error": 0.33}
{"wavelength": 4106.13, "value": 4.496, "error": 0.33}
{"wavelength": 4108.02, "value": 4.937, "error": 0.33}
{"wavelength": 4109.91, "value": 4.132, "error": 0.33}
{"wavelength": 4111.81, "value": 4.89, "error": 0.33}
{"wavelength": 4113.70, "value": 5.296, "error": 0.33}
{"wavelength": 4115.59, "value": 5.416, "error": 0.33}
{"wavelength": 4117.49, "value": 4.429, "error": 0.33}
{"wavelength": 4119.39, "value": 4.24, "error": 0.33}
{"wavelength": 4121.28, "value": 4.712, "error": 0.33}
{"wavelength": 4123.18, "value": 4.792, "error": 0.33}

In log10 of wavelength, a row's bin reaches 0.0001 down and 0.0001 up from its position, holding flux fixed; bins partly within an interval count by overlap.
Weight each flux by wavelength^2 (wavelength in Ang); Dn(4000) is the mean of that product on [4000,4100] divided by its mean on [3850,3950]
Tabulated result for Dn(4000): 1.7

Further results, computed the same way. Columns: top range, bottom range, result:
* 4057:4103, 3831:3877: 1.74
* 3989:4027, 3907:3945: 1.79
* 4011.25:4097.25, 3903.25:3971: 1.68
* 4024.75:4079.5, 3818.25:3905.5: 1.74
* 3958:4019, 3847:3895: 1.39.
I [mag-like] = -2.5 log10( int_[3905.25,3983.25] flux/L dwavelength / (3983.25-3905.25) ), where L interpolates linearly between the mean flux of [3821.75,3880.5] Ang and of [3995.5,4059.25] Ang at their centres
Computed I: 0.26 mag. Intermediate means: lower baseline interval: 2.73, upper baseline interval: 4.57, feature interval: 2.89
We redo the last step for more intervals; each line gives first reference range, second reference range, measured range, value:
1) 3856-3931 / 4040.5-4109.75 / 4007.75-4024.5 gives -0.199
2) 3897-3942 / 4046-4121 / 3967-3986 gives 0.160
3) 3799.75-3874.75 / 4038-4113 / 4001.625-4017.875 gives -0.134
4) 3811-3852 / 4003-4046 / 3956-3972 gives 0.465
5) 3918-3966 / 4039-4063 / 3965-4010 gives -0.058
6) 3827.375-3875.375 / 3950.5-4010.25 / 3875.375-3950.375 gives 0.112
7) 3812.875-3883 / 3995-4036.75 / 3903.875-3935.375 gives 0.206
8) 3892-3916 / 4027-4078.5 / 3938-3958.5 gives 0.166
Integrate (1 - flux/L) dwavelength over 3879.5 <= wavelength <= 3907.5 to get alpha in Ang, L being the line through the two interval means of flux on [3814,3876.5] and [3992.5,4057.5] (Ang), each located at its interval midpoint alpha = 1.9 Ang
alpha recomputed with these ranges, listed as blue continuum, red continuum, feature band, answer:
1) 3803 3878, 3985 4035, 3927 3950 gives 9.1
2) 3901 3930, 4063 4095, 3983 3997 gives -2.0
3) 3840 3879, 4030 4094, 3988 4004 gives -2.2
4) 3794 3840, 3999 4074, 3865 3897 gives 3.6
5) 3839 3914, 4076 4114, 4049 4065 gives -1.0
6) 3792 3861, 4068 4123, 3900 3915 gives -1.0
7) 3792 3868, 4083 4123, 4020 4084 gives -4.7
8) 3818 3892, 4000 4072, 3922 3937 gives 6.4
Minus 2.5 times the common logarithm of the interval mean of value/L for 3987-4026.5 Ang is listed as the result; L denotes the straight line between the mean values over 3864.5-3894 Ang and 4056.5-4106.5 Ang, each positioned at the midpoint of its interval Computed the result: -0.21 mag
